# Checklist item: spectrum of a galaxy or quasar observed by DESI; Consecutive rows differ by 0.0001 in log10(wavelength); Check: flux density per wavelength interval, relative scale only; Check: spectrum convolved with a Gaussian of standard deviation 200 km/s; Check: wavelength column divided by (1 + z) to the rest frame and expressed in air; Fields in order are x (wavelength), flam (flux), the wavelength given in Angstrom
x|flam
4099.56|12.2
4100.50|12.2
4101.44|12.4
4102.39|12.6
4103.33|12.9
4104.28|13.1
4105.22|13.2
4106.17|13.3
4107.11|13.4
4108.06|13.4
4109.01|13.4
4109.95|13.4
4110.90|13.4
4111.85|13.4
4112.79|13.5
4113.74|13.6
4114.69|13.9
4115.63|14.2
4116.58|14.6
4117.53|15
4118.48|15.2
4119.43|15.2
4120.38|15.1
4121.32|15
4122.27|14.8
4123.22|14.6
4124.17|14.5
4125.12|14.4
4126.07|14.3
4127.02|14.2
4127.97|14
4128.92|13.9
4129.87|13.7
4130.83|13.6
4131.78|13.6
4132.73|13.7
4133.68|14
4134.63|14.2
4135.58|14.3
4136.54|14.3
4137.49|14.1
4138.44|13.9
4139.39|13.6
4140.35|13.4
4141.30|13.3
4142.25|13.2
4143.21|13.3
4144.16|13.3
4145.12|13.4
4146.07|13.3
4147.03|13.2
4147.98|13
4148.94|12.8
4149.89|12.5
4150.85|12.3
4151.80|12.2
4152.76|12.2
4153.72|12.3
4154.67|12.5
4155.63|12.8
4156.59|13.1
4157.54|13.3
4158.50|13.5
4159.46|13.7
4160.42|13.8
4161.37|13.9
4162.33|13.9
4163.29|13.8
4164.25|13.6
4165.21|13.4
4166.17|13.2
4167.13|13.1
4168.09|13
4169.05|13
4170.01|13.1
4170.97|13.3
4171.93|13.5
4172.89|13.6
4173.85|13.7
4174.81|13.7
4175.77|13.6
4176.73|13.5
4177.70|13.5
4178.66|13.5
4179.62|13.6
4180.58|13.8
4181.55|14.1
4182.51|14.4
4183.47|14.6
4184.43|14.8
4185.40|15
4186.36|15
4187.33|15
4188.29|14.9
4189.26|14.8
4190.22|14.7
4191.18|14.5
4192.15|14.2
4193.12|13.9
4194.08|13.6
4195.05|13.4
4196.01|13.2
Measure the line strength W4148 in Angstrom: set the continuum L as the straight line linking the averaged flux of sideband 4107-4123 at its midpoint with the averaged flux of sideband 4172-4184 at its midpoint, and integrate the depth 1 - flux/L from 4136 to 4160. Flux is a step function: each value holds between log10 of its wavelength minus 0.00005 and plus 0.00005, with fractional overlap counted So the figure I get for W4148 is 1.4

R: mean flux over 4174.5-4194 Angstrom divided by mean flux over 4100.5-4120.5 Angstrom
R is 1.04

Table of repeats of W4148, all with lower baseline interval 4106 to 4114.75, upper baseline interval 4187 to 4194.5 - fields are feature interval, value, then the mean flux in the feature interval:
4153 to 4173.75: 1.2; 13.3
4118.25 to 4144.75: -0.7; 14.1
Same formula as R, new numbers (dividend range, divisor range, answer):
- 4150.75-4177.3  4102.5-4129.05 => 0.95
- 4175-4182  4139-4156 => 1.06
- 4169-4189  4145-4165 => 1.07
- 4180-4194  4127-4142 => 1.05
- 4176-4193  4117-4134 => 1.00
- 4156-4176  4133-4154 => 1.01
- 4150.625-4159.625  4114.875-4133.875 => 0.89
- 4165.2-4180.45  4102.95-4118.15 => 0.98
